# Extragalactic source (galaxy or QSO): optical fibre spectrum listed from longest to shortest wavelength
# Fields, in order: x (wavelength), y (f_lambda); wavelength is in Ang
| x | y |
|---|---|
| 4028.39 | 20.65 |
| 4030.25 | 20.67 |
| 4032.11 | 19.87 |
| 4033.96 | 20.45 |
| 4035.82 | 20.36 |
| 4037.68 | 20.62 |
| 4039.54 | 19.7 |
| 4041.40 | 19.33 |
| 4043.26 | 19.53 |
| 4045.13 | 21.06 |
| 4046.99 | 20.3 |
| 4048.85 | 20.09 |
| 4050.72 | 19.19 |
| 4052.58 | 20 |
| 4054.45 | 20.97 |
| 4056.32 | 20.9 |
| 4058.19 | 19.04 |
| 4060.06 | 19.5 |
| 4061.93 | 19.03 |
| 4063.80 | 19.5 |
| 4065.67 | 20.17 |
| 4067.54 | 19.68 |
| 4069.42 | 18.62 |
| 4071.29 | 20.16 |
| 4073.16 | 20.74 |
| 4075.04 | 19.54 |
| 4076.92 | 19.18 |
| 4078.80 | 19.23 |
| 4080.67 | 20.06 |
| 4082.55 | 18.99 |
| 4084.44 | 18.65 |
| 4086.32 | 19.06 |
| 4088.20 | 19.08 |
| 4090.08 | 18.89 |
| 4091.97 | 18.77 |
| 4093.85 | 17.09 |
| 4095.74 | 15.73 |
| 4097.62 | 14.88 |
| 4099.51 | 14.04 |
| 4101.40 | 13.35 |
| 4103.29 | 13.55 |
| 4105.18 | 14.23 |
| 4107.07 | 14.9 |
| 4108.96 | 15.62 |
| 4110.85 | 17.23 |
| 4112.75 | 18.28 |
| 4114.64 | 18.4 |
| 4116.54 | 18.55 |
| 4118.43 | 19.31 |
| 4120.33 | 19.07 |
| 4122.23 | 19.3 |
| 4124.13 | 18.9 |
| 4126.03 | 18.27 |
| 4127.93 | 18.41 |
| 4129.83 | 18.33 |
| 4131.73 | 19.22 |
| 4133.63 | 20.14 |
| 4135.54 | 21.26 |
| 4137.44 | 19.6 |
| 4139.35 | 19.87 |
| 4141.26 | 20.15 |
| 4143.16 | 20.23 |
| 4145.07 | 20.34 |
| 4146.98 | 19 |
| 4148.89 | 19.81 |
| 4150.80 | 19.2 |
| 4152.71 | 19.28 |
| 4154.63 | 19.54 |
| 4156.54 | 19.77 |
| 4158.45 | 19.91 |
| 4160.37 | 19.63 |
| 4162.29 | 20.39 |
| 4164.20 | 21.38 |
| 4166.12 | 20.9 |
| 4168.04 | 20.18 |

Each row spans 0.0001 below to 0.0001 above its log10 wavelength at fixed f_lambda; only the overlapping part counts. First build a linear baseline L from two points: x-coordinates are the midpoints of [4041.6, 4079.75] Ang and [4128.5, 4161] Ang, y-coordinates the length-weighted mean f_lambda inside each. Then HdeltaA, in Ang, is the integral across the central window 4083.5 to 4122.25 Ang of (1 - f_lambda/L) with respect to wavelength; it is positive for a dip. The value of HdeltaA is 5.4 Ang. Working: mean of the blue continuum 19.8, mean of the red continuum 19.7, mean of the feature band 17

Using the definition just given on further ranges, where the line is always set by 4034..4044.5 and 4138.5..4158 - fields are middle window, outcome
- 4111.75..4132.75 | 1.1 Ang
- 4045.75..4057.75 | -0.2 Ang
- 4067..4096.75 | 1.4 Ang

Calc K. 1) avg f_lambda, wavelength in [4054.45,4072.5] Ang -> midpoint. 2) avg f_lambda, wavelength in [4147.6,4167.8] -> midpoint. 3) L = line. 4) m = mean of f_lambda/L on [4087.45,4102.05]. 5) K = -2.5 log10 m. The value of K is 0.20 mag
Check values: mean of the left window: 19.7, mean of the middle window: 16.5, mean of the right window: 20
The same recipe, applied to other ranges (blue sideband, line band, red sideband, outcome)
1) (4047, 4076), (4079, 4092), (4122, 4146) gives 0.04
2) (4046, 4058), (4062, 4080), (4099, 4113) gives -0.07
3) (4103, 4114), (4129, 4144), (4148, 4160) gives -0.10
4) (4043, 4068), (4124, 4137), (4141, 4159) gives 0.03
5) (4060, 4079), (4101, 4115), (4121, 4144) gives 0.24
